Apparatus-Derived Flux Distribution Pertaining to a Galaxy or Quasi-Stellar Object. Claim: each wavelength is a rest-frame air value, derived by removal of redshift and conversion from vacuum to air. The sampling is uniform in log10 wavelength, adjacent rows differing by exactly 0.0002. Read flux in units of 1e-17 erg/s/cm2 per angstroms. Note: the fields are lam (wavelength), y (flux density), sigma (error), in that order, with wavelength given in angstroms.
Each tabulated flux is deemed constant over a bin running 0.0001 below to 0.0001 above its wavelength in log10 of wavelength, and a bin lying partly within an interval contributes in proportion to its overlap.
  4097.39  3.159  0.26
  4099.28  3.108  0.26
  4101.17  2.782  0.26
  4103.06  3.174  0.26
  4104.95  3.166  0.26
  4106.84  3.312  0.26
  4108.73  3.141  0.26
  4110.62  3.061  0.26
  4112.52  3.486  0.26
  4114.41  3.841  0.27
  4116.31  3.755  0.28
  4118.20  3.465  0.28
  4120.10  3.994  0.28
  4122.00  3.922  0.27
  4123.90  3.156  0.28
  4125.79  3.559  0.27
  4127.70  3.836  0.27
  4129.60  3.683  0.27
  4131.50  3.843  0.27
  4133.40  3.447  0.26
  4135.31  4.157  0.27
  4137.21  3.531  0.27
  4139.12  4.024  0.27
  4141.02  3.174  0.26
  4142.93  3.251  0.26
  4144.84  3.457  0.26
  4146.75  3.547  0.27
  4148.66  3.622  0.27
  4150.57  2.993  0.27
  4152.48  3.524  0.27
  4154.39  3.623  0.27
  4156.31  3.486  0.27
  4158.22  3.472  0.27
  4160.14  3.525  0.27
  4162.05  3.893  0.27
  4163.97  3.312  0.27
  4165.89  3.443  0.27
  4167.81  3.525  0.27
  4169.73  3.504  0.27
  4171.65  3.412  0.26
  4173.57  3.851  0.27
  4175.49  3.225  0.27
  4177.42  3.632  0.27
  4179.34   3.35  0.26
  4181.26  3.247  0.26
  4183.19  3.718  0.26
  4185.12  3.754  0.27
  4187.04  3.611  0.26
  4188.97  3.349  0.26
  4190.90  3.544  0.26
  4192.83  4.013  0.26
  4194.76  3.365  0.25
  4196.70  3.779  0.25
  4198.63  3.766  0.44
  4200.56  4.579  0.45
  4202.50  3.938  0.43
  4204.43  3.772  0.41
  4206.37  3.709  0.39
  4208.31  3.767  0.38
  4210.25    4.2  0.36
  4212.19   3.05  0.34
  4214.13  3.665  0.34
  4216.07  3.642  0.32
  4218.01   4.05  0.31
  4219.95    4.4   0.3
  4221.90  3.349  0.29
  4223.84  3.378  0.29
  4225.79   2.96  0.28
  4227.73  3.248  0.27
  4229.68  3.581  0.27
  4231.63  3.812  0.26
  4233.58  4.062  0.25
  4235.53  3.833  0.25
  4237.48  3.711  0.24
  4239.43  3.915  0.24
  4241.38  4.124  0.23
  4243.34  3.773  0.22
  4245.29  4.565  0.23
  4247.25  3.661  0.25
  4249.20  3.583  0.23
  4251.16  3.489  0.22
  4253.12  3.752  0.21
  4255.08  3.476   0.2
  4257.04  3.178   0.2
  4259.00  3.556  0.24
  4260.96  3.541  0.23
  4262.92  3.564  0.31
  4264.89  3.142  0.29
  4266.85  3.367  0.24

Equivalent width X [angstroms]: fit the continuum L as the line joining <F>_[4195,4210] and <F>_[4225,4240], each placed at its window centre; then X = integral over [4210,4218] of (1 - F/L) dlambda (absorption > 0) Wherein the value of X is 0.3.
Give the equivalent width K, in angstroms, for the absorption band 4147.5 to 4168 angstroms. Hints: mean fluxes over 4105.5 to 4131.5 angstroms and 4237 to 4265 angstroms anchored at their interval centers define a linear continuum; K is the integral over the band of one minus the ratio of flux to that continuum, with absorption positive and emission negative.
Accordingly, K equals 0.6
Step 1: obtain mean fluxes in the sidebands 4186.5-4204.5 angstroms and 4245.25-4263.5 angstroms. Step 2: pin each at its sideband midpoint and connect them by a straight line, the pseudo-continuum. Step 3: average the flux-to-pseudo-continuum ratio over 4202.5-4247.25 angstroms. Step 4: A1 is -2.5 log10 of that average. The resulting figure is -0.02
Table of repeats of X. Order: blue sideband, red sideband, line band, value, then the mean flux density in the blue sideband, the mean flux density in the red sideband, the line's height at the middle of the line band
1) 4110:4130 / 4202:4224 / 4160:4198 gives 1.5 angstroms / 3.62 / 3.75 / 3.7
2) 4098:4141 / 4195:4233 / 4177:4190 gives 0.5 angstroms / 3.51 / 3.71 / 3.65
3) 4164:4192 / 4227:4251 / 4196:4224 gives -1.1 angstroms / 3.51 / 3.82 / 3.67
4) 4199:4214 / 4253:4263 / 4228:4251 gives -1.4 angstroms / 3.84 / 3.49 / 3.62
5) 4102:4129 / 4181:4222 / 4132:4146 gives -0.1 angstroms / 3.49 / 3.76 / 3.56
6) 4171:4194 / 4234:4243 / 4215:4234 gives 0.9 angstroms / 3.56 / 3.9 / 3.81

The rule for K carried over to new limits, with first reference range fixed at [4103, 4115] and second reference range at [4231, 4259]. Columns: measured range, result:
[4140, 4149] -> 0.1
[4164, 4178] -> 0.1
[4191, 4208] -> -1.1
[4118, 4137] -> -1.9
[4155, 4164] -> -0.2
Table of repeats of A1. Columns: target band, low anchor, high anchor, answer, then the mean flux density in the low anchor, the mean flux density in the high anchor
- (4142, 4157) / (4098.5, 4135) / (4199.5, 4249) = 0.04 mag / 3.47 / 3.79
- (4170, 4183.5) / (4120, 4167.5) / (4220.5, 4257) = 0.04 mag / 3.57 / 3.68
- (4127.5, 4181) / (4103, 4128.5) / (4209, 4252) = 0.01 mag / 3.5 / 3.73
